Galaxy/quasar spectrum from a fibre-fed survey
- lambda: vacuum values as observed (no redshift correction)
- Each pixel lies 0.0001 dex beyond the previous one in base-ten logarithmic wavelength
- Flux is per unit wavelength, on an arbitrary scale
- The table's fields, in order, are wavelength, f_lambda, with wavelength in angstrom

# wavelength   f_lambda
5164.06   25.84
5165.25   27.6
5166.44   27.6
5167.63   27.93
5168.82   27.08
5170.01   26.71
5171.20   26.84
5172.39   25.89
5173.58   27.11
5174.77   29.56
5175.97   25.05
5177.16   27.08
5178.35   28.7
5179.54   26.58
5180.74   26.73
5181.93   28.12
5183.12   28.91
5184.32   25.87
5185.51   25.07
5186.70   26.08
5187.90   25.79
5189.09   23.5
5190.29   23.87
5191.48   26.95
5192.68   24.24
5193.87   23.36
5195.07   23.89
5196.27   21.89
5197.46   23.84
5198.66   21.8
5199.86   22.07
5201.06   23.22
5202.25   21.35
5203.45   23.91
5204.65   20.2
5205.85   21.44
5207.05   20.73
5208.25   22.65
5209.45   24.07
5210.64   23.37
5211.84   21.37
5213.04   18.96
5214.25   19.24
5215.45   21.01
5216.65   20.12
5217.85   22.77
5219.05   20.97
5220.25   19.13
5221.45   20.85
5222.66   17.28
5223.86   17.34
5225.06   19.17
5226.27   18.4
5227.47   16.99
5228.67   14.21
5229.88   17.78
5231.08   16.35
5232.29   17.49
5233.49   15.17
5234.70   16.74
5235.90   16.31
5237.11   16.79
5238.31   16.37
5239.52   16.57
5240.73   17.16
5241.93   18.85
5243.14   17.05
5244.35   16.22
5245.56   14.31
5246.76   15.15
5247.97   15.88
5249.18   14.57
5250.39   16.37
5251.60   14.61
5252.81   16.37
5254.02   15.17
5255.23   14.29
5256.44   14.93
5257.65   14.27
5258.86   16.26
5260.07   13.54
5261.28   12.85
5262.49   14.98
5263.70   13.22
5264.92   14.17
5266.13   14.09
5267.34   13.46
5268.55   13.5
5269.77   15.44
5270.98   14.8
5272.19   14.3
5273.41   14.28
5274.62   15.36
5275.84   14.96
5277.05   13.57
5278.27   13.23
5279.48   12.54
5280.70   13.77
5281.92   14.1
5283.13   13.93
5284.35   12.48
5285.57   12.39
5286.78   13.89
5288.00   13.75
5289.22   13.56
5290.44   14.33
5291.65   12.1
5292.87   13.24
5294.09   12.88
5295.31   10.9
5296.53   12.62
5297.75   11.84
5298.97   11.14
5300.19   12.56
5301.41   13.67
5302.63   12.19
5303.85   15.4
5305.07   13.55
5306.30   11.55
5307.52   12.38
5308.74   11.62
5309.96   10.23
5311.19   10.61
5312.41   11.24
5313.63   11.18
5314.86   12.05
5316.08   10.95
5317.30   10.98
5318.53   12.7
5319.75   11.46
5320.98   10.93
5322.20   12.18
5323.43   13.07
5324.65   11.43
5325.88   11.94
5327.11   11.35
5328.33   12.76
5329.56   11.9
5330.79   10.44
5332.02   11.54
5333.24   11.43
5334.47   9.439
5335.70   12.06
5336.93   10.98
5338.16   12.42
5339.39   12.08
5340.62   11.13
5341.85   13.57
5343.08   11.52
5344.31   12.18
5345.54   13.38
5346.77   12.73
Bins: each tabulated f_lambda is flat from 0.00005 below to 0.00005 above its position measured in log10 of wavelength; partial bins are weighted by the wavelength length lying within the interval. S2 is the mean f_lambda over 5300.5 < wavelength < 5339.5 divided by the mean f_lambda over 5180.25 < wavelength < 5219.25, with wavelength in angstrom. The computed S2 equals 0.5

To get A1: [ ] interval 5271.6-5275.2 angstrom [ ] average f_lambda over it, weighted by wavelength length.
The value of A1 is 14.6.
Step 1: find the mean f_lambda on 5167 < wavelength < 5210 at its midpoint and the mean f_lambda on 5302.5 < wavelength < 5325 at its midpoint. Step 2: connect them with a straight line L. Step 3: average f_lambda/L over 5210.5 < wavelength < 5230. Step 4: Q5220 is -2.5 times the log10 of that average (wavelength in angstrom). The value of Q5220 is 0.13 mag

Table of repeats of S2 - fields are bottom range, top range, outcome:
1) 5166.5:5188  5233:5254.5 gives 0.60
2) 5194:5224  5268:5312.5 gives 0.61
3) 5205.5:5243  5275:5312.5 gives 0.68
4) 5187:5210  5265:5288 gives 0.60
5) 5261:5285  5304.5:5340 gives 0.83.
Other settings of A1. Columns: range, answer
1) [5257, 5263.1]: 14.4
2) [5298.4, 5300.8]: 11.9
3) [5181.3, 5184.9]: 27.6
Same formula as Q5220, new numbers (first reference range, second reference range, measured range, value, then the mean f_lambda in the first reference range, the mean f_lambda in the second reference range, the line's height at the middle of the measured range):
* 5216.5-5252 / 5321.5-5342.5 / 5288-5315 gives 0.09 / 17.2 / 11.7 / 13.4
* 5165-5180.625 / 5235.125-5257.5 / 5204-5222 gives -0.01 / 27.2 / 15.9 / 21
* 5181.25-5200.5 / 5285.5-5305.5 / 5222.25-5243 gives 0.18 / 24.7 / 13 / 20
